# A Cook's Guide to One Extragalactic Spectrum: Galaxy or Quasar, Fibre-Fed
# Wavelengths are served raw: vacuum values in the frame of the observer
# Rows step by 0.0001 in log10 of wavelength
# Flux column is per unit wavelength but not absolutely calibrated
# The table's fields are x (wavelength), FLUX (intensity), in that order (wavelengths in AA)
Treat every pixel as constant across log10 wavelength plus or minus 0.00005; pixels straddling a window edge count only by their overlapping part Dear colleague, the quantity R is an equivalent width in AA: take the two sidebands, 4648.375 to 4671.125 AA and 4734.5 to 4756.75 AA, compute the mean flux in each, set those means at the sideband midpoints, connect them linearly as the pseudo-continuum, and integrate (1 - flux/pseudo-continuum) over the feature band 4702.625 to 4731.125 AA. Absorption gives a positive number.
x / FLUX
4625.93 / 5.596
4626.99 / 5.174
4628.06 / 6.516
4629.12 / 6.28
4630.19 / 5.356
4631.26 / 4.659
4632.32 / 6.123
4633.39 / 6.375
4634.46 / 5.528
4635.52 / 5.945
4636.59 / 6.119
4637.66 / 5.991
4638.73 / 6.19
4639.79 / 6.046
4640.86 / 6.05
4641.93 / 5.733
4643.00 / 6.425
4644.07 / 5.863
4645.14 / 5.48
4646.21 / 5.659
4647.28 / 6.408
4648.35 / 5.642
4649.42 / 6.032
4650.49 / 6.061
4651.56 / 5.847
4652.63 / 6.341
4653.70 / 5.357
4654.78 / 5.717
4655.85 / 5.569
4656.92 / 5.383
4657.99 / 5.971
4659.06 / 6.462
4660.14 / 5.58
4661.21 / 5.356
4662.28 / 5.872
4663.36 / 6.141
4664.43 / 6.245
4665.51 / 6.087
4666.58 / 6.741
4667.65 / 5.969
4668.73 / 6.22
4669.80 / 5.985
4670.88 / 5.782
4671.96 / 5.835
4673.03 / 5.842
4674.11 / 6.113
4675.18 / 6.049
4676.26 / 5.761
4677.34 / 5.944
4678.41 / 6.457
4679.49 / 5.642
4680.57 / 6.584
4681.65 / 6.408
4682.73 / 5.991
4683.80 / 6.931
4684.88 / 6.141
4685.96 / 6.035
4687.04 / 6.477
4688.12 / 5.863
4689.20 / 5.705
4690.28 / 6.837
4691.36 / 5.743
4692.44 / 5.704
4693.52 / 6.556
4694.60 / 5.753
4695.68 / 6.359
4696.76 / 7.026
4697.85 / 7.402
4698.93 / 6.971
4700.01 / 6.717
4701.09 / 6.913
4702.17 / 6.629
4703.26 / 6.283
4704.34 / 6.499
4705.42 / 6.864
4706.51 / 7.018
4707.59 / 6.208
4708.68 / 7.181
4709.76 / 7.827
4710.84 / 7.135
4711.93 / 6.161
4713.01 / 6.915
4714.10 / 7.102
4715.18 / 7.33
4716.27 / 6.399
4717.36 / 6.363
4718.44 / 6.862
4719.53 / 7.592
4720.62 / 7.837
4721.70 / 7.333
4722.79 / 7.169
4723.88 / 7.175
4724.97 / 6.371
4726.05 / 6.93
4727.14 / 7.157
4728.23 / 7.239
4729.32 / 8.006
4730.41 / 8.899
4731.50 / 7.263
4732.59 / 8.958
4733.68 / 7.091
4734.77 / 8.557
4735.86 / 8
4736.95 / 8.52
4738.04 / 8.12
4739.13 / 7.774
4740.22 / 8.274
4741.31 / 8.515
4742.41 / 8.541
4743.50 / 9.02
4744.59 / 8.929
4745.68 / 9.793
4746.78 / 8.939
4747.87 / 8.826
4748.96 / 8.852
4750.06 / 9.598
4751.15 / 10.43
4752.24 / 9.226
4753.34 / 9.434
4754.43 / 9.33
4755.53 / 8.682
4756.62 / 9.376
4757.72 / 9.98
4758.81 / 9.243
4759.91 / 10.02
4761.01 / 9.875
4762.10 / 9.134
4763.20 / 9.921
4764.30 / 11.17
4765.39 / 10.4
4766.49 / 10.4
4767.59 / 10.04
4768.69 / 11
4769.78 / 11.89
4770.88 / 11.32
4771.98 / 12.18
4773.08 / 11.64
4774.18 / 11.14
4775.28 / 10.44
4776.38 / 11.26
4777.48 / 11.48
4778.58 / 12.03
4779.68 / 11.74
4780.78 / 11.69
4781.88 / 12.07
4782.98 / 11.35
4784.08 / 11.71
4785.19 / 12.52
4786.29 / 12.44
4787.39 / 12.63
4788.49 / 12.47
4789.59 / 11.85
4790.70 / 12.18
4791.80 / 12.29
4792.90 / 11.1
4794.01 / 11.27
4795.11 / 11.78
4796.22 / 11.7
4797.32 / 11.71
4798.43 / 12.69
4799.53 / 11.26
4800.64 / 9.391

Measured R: 3.0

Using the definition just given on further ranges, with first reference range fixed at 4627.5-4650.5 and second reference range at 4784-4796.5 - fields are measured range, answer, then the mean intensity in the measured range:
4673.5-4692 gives 3.7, 6.15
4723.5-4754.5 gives 4.9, 8.4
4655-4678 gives 3.5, 5.95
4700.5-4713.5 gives 2.8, 6.8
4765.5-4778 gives 0.1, 11.1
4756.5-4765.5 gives 0.8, 9.9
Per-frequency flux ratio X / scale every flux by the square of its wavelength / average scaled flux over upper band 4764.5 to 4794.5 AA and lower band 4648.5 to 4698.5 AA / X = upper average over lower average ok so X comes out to 1.99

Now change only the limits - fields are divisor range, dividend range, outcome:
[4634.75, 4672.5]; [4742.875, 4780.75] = 1.80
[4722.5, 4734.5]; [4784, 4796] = 1.64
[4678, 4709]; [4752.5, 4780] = 1.68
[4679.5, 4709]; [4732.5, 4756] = 1.39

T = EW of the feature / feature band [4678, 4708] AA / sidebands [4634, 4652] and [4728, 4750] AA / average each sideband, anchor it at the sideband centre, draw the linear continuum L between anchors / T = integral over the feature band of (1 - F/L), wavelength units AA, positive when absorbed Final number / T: 3.43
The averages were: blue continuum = 5.95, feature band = 6.42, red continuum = 8.45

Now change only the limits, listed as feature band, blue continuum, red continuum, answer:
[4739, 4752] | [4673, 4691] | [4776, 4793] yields 1.0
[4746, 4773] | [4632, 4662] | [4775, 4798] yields 1.7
